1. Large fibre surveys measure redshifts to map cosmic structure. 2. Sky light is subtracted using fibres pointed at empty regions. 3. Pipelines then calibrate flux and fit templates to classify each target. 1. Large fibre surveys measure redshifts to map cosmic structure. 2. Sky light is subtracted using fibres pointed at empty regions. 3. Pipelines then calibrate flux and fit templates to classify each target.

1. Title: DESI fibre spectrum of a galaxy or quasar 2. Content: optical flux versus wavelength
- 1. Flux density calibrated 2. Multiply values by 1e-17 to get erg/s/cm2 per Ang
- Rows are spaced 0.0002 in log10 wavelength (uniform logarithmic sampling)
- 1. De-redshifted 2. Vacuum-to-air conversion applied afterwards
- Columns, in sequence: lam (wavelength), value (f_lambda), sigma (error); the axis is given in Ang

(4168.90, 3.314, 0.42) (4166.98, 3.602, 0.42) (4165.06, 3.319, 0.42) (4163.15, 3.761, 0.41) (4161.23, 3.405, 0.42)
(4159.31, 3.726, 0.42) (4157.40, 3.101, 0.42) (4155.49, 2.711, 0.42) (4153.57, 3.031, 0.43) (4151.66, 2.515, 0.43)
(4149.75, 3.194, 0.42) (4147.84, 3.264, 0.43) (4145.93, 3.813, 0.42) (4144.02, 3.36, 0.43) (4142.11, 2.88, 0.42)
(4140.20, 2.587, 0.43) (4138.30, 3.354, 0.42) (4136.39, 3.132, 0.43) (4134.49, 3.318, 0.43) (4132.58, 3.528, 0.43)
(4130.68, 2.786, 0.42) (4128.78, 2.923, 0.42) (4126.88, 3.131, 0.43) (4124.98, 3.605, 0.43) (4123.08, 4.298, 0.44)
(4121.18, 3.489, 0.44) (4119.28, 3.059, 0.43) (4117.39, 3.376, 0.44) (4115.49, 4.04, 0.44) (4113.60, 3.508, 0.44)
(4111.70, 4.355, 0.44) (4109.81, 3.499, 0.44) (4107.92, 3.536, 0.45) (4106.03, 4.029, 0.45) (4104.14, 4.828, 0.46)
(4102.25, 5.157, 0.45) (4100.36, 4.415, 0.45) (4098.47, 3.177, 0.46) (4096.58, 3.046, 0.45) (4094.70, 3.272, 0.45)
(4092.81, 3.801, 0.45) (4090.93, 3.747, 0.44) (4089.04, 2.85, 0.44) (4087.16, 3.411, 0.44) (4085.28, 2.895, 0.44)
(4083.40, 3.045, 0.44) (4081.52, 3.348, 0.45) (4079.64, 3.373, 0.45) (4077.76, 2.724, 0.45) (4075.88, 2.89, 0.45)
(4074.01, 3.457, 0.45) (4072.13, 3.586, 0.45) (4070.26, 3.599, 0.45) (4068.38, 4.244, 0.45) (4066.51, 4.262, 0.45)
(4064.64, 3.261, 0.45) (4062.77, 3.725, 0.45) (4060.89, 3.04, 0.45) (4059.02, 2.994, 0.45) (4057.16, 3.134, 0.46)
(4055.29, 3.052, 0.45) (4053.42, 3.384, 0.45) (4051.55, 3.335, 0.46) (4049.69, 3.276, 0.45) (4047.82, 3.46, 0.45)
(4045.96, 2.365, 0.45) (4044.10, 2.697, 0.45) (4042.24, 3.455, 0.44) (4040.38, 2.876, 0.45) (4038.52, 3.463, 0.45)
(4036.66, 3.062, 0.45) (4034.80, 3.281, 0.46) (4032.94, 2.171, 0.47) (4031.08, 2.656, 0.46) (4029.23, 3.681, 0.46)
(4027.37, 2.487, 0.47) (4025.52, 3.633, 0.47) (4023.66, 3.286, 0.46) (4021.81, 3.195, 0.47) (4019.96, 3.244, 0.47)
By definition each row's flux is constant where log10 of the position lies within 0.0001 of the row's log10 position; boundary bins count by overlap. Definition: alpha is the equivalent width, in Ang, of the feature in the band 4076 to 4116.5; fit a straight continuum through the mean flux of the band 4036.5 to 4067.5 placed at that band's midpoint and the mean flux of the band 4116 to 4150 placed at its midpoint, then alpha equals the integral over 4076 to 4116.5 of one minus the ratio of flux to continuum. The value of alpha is -4.22 Ang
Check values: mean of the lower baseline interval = 3.23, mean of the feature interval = 3.61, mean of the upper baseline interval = 3.29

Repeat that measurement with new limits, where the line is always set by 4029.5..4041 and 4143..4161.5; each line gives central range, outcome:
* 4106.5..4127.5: -3.44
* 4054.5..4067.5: -1.48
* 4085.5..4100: -1.27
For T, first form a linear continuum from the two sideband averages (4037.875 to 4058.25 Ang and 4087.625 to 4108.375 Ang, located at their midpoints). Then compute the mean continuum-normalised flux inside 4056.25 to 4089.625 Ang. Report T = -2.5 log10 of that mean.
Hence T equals 0.04 mag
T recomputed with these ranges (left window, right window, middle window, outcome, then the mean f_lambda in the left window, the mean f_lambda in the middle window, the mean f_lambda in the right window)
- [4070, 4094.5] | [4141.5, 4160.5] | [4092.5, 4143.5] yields -0.107 mag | 3.28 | 3.55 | 3.17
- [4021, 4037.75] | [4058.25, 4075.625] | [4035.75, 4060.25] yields 0.060 mag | 3.05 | 3.12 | 3.55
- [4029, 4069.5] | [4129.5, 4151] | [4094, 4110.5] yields -0.215 mag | 3.22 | 3.9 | 3.19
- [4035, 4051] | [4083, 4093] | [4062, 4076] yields -0.151 mag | 3.1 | 3.67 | 3.27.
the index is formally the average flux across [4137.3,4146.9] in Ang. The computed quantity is 3.2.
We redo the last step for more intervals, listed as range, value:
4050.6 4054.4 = 3.35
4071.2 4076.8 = 3.31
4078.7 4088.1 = 3.22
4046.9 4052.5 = 3.35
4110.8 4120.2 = 3.67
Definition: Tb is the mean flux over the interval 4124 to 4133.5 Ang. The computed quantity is 3.2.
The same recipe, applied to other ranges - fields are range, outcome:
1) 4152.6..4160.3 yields 3.14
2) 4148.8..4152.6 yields 2.86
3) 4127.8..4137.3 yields 3.14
